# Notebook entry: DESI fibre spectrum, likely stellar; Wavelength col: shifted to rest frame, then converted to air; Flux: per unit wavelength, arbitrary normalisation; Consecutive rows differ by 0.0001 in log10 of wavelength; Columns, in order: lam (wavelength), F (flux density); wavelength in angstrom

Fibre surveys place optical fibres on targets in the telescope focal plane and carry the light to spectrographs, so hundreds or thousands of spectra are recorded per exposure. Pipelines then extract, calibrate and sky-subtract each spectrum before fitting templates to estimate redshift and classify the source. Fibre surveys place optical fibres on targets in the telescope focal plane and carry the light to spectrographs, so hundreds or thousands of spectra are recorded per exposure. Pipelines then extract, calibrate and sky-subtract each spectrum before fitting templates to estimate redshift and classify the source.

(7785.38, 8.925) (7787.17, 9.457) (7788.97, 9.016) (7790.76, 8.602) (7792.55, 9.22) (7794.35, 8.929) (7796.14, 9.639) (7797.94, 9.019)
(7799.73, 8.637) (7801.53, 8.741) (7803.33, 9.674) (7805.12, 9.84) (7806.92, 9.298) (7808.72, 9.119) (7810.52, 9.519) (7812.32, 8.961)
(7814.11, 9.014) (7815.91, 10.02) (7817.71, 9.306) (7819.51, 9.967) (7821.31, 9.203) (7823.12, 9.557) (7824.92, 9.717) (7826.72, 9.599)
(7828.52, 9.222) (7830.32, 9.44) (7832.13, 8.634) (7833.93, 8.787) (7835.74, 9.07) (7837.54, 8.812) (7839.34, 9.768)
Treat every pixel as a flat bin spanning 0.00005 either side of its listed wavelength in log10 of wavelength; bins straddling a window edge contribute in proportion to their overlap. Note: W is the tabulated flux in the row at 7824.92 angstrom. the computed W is 9.717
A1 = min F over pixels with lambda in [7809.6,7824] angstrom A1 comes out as 8.961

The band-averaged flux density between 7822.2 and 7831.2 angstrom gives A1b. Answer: 9.51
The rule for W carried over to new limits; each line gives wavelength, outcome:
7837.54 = 8.812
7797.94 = 9.019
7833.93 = 8.787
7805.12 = 9.84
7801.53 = 8.741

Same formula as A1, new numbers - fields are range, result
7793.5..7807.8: 8.637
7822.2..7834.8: 8.634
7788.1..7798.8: 8.602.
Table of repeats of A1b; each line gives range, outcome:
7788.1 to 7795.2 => 8.94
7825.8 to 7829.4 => 9.42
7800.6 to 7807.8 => 9.38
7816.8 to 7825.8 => 9.54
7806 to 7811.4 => 9.3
